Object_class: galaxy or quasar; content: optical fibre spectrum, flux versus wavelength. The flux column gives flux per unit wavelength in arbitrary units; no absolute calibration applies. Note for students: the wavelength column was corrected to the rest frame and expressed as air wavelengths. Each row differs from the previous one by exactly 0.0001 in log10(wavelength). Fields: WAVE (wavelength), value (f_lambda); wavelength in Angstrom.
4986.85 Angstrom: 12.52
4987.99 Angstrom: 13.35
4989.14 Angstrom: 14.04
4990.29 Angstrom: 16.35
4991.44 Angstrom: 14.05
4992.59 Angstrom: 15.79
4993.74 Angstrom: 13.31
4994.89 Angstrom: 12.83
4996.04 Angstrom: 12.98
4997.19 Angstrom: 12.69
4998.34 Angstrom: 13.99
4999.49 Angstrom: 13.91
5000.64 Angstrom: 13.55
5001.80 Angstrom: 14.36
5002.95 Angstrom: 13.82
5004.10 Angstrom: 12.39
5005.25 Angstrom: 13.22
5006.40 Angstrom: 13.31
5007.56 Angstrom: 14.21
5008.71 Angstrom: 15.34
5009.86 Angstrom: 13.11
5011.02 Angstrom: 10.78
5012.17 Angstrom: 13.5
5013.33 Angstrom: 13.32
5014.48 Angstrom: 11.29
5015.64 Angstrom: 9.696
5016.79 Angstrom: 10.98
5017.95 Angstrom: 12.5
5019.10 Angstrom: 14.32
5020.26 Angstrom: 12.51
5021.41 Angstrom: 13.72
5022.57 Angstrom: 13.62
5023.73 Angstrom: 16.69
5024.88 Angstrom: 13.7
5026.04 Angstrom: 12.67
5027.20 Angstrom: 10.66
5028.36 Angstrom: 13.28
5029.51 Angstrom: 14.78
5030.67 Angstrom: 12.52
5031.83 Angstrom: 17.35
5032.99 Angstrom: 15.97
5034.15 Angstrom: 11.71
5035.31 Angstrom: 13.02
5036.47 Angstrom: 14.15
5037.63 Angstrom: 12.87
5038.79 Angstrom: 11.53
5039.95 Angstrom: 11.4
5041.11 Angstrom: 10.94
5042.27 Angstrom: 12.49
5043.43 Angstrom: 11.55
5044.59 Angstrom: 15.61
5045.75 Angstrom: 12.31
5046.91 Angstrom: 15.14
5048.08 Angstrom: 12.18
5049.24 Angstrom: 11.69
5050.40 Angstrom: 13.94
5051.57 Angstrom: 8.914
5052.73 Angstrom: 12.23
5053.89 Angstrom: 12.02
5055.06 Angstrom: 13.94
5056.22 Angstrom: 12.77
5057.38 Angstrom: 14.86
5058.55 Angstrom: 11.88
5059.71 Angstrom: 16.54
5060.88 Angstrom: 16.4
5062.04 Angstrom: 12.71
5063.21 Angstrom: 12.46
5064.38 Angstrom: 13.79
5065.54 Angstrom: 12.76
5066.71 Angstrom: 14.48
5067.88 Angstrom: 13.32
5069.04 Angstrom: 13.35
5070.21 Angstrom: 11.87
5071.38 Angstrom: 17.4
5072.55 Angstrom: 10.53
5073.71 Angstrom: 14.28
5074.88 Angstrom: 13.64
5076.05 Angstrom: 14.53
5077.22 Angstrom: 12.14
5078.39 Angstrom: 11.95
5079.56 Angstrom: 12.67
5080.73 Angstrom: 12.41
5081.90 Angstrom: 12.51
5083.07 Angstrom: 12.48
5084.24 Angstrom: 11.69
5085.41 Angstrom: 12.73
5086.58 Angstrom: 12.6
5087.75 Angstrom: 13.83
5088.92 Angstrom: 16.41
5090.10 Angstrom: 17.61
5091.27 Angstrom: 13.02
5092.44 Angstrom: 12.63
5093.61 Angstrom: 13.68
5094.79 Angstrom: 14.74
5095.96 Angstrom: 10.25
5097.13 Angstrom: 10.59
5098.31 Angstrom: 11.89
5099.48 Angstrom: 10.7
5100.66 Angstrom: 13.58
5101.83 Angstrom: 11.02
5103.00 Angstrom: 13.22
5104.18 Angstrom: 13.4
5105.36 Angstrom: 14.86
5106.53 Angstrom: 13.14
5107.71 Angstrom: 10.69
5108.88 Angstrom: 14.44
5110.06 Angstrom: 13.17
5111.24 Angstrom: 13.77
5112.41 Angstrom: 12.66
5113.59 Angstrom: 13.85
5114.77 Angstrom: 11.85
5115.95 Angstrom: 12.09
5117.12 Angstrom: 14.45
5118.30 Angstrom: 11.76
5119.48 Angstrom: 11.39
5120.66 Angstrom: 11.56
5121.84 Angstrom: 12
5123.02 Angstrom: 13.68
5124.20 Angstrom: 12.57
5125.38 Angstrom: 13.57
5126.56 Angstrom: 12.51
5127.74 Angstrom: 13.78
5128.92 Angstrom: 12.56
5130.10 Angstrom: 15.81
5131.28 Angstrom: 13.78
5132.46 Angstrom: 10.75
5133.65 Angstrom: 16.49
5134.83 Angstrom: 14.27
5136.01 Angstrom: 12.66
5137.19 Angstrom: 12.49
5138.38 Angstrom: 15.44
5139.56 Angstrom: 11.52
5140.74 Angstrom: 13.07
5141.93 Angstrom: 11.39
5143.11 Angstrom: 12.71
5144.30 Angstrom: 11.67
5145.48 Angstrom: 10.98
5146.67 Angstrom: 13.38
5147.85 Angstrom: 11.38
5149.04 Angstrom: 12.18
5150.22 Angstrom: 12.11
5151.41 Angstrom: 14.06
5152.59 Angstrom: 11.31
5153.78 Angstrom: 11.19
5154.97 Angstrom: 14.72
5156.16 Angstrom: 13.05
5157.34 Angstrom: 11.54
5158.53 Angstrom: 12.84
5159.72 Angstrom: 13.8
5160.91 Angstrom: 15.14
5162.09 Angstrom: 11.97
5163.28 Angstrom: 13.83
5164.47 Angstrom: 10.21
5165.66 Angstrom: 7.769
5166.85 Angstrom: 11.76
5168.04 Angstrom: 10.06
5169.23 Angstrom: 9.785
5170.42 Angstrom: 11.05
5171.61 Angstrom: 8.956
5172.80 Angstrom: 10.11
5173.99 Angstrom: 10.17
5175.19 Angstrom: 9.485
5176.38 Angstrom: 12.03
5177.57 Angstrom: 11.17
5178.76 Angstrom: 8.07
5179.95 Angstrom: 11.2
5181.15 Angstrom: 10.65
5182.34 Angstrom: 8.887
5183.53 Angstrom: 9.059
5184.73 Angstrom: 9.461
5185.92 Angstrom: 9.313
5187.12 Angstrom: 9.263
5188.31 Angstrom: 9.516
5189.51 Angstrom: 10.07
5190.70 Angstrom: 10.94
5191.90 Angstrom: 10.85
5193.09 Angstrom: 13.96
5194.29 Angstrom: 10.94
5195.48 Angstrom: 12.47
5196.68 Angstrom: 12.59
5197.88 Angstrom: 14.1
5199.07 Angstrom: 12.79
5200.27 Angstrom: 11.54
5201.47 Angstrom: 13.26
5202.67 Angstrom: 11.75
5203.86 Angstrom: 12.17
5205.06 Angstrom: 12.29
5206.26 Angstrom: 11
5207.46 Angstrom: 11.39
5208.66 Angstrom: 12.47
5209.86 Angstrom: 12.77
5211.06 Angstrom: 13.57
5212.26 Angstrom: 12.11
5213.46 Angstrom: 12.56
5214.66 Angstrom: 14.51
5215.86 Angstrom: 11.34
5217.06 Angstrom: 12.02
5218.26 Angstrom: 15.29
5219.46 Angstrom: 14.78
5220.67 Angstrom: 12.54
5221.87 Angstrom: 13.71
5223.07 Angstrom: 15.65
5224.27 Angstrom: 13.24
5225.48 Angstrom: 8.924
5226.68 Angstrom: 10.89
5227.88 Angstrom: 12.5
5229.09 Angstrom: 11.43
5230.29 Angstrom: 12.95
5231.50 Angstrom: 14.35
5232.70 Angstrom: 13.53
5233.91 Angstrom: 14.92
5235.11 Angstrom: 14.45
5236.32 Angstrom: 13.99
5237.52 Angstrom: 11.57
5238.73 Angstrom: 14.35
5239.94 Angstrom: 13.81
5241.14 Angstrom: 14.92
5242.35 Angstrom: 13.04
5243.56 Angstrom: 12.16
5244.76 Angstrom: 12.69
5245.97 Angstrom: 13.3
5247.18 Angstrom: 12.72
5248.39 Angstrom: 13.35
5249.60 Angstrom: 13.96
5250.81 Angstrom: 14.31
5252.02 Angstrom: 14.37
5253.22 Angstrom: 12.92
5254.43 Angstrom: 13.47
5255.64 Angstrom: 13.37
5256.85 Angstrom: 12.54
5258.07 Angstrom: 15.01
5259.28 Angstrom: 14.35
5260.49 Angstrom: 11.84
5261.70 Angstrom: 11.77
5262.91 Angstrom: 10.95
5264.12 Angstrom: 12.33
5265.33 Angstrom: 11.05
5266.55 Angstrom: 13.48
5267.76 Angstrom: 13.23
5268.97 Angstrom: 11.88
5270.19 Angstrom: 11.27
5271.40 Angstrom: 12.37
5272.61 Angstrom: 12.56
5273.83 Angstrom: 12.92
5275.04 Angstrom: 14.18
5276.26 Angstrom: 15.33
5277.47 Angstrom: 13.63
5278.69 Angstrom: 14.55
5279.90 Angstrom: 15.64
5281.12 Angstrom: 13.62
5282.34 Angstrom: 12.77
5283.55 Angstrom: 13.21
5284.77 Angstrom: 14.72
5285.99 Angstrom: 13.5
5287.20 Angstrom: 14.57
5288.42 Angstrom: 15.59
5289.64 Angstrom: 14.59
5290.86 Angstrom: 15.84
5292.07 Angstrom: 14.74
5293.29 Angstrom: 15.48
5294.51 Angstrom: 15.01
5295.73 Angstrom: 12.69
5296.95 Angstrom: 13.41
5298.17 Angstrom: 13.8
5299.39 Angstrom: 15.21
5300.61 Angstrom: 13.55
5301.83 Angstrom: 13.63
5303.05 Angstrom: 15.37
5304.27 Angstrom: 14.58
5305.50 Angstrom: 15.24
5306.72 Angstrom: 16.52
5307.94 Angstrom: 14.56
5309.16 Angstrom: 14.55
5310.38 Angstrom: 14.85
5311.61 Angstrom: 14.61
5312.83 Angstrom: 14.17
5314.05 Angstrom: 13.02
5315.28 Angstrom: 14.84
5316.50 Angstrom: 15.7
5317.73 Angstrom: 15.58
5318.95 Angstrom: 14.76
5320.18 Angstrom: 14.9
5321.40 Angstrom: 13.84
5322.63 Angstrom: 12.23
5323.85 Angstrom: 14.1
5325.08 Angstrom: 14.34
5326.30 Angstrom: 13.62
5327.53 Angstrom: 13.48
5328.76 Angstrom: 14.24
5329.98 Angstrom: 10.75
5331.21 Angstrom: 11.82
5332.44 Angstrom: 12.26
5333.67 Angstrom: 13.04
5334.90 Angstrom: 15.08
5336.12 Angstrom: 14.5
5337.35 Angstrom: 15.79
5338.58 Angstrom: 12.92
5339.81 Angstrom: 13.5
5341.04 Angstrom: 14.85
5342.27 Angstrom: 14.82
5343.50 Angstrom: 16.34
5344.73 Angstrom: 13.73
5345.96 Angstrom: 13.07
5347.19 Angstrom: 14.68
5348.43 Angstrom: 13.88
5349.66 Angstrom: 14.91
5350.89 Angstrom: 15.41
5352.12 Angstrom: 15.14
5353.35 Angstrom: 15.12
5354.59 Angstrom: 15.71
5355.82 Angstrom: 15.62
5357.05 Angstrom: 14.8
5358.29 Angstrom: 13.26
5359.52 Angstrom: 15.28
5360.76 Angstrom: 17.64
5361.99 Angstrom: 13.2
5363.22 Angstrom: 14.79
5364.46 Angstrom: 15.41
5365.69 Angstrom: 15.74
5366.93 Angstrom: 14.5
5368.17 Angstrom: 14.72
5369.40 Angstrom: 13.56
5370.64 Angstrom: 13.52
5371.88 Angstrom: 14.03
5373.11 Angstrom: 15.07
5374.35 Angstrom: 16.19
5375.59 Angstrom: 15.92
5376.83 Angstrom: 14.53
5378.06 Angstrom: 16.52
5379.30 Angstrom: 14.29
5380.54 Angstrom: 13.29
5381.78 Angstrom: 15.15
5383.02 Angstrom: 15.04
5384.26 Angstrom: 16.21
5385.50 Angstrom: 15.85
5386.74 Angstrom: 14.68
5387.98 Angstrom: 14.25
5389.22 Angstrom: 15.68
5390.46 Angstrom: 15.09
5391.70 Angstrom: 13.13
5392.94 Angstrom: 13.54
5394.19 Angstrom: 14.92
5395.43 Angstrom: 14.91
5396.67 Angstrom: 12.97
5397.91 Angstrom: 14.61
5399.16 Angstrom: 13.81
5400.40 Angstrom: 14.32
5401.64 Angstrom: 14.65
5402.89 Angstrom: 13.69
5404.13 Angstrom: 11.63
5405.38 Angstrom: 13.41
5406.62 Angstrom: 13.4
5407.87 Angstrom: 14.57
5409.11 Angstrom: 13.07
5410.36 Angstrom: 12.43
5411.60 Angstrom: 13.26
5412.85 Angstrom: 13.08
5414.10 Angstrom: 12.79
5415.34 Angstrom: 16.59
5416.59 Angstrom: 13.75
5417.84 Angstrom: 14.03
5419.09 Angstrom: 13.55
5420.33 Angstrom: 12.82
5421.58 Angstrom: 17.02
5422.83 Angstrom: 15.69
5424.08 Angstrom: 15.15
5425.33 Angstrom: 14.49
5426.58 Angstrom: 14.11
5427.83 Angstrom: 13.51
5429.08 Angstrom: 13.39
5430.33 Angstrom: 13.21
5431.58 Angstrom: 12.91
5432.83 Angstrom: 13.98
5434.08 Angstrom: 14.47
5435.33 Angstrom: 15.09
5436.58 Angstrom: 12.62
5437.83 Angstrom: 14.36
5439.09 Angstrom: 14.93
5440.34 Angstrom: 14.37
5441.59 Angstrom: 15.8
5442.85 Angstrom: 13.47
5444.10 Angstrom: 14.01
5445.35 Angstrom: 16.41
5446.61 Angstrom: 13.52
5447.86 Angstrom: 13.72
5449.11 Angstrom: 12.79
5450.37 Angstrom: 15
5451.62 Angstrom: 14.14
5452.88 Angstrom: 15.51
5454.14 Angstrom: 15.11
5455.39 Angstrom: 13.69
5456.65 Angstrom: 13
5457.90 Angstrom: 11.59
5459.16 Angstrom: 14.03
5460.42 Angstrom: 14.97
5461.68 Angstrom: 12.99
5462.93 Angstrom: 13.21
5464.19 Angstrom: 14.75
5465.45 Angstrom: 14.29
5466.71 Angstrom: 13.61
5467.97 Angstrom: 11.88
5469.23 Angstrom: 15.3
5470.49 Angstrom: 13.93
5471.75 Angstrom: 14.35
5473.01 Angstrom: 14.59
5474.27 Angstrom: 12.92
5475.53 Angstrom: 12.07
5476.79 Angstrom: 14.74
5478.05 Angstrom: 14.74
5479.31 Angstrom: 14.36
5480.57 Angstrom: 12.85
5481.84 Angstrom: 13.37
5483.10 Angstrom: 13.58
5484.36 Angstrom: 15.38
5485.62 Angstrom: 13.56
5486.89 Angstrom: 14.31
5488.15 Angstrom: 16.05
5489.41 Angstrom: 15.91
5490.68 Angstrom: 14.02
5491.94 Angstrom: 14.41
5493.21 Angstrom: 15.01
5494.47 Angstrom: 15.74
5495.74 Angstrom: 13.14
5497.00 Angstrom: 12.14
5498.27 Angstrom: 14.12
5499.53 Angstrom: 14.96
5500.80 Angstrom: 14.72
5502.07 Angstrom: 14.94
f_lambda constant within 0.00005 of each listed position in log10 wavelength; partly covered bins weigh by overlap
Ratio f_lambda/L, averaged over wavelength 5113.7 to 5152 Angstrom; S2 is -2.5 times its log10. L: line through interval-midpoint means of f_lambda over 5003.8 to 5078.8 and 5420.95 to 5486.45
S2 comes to 0.04 mag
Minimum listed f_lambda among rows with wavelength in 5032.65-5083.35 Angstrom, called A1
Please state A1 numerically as 8.914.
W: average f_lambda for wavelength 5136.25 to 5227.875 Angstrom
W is 11.8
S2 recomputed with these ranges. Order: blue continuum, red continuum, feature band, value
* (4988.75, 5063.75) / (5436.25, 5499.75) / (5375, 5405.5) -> -0.04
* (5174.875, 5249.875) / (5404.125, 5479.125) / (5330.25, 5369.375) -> -0.10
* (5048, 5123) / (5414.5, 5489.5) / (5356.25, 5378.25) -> -0.08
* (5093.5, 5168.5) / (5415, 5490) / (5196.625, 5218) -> 0.04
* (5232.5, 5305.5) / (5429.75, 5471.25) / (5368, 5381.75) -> -0.06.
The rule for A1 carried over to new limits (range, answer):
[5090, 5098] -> 10.25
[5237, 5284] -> 10.95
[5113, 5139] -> 10.75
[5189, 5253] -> 8.924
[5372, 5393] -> 13.13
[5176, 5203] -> 8.07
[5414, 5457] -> 12.62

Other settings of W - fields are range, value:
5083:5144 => 13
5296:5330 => 14.3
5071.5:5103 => 12.9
